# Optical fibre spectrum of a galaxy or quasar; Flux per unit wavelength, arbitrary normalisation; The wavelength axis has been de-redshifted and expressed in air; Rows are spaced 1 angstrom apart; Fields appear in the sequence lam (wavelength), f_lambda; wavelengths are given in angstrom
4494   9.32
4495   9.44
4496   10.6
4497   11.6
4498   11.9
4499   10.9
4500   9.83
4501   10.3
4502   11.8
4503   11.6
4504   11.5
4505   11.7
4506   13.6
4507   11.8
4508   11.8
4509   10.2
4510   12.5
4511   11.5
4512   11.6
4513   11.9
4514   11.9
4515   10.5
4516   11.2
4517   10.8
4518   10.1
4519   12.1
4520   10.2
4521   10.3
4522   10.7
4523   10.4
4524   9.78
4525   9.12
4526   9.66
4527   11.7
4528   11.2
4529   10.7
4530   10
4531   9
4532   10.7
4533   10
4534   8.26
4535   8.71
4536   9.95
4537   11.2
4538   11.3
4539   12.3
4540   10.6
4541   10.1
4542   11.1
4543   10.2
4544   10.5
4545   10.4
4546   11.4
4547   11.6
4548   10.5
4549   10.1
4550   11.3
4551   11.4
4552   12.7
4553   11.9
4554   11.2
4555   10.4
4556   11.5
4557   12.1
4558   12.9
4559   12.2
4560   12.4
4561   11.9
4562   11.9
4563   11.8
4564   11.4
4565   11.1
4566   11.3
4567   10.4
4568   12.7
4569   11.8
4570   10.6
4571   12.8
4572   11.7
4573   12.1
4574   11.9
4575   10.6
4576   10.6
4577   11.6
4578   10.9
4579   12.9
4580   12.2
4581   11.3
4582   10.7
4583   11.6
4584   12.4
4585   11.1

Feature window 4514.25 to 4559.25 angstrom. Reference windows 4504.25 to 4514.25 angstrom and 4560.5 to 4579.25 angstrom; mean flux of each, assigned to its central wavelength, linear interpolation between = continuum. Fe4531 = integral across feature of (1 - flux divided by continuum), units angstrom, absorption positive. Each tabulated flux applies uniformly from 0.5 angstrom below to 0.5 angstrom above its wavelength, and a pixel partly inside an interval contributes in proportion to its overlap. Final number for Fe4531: 3.7 angstrom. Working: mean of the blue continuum 11.8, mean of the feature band 10.8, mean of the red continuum 11.6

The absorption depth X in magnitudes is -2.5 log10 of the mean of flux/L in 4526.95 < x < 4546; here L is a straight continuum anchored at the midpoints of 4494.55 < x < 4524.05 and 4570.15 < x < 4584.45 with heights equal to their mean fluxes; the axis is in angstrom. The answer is 0.09 mag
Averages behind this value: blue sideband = 11.2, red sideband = 11.6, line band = 10.4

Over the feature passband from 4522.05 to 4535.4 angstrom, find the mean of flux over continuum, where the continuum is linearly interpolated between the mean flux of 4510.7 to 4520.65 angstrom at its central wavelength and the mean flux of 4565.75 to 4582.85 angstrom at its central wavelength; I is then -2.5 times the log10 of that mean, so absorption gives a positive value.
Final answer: 0.13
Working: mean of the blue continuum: 11.2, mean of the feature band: 9.98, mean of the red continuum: 11.5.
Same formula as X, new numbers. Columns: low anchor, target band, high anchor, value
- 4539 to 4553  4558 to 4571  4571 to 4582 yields -0.034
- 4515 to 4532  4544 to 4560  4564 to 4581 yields -0.033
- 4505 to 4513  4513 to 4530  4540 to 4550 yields 0.077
